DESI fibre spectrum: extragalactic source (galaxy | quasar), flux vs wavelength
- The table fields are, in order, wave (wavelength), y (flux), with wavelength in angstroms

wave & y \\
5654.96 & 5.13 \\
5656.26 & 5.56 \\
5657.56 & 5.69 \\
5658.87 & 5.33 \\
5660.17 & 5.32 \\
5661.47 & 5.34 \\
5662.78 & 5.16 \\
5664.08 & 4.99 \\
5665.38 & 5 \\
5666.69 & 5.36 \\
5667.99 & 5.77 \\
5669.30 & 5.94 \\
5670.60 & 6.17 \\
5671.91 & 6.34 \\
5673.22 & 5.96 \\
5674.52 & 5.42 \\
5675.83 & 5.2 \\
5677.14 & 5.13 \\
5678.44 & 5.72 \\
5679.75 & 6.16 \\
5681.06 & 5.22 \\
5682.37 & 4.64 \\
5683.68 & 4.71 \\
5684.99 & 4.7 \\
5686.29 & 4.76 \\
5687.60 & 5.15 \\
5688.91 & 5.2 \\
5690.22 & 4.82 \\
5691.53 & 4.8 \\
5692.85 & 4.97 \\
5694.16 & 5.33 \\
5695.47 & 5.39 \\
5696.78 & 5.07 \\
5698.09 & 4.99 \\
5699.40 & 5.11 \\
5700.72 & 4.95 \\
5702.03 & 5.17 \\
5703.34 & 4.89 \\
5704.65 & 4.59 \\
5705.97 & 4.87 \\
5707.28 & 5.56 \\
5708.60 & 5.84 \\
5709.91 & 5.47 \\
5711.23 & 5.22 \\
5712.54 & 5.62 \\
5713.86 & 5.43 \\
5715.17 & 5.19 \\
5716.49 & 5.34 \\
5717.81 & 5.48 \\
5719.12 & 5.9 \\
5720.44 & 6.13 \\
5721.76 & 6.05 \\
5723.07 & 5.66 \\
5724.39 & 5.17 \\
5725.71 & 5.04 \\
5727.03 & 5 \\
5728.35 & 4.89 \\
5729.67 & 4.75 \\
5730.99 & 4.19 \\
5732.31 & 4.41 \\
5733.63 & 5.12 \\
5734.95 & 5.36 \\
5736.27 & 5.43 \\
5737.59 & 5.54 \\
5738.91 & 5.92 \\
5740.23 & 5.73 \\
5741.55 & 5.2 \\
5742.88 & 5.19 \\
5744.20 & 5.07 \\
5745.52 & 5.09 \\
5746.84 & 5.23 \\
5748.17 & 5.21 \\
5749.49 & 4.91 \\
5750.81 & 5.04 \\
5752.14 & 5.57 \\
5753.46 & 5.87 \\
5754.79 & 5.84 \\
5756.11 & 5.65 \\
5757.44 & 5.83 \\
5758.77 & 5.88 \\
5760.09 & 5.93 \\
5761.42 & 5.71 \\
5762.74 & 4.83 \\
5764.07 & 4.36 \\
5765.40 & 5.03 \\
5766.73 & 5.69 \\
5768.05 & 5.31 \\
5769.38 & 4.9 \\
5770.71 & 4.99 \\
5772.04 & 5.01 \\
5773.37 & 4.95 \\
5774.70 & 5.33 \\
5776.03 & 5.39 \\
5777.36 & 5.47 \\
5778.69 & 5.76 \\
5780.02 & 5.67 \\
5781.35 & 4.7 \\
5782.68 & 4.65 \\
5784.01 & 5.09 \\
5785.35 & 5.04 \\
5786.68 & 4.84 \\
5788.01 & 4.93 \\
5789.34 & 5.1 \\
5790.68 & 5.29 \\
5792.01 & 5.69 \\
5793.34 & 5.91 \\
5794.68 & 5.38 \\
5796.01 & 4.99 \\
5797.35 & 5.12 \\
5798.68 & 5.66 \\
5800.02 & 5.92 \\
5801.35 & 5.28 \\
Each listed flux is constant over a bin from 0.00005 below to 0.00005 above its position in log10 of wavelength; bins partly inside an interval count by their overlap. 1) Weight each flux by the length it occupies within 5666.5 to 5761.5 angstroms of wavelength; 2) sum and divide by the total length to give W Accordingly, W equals 5.33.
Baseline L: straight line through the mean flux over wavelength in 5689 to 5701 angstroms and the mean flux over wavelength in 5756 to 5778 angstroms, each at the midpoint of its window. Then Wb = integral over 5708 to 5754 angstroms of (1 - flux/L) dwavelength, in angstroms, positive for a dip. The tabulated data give -1.3 angstroms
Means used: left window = 5.05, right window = 5.3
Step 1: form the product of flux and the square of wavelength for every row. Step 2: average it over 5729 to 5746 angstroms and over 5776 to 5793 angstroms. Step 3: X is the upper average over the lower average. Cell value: 1.03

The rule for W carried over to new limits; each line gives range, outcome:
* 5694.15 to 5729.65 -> 5.3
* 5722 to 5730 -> 5.15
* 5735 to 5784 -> 5.33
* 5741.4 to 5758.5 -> 5.38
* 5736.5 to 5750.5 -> 5.31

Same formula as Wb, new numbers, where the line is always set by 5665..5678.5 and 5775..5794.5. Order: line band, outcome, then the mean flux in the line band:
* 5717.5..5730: 0.1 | 5.42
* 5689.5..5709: 1.7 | 5.08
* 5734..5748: 0.1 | 5.37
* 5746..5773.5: 0.1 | 5.33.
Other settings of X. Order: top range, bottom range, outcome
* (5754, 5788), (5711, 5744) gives 1.01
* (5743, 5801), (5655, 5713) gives 1.03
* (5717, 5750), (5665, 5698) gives 1.01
